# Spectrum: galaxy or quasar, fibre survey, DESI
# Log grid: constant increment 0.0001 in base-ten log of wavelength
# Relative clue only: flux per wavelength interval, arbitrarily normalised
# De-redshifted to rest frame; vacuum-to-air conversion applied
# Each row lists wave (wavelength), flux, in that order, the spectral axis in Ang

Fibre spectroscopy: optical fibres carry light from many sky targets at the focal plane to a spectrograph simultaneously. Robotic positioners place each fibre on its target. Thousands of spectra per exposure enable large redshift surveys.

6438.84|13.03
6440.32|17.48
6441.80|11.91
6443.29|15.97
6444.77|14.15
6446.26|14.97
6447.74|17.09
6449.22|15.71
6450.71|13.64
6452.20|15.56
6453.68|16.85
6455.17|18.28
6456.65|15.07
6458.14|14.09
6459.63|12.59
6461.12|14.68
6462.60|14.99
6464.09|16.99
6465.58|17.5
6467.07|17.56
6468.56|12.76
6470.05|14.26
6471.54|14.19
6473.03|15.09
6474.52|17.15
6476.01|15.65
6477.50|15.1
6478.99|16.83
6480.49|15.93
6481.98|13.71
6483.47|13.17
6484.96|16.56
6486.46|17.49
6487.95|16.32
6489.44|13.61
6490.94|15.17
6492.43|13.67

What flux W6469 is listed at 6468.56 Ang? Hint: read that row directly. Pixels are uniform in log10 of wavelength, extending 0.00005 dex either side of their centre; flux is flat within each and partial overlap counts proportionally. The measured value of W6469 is 12.76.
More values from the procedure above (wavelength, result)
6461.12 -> 14.68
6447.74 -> 17.09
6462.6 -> 14.99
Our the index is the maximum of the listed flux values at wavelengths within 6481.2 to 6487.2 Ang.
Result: 17.49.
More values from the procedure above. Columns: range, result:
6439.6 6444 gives 17.48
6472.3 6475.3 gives 17.15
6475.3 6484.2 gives 16.83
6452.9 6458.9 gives 18.28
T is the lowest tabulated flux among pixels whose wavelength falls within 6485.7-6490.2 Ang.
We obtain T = 13.61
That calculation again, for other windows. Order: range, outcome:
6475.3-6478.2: 15.1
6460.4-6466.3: 14.68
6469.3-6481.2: 14.19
